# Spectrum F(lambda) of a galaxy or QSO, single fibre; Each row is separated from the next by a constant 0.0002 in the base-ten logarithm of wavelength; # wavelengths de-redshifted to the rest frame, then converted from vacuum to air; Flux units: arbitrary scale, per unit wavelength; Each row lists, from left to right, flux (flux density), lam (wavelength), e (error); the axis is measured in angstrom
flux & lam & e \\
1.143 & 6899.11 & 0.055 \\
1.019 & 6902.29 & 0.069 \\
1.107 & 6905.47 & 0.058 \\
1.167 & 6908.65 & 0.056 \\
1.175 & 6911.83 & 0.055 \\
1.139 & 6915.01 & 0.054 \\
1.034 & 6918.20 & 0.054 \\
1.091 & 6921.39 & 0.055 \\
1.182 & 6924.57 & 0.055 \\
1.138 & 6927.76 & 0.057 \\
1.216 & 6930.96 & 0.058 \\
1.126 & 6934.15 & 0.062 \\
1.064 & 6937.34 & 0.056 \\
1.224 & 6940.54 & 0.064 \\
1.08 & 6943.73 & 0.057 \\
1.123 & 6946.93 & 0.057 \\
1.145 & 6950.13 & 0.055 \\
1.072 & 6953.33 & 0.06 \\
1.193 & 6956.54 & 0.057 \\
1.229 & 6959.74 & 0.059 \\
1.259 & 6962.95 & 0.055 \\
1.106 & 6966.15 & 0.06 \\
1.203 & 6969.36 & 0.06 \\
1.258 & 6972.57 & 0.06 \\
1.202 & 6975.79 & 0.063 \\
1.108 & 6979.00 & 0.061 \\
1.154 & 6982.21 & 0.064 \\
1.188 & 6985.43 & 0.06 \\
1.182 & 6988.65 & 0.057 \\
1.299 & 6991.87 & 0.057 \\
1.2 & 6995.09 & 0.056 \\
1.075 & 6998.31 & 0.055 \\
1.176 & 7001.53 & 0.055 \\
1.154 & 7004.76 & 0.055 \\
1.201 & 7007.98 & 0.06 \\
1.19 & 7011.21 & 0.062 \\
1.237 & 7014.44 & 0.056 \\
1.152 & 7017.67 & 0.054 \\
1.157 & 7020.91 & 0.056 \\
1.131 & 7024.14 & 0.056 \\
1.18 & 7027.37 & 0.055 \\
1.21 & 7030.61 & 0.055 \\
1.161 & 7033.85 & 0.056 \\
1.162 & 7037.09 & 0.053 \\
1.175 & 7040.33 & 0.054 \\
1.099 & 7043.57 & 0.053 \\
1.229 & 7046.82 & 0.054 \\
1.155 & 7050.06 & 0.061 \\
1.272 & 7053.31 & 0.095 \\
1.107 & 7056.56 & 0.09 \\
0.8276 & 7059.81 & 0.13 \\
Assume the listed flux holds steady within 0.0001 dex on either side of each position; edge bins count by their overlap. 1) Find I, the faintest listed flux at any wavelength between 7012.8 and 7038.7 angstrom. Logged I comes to 1.131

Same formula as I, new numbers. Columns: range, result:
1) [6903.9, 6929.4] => 1.034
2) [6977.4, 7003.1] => 1.075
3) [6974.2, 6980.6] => 1.108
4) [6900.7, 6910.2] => 1.019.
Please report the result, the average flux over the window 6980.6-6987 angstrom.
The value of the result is 1.17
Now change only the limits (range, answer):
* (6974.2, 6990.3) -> 1.17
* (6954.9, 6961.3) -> 1.21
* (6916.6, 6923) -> 1.06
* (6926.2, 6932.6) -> 1.18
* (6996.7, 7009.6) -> 1.15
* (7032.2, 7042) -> 1.17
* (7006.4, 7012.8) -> 1.2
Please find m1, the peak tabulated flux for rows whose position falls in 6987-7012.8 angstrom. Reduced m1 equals 1.299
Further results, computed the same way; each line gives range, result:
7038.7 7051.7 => 1.229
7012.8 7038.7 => 1.237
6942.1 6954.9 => 1.145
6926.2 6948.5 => 1.224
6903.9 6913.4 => 1.175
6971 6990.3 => 1.258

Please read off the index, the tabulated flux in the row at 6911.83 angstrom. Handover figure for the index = 1.175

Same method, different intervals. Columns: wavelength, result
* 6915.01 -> 1.139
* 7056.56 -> 1.107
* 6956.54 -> 1.193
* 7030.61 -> 1.21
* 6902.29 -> 1.019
